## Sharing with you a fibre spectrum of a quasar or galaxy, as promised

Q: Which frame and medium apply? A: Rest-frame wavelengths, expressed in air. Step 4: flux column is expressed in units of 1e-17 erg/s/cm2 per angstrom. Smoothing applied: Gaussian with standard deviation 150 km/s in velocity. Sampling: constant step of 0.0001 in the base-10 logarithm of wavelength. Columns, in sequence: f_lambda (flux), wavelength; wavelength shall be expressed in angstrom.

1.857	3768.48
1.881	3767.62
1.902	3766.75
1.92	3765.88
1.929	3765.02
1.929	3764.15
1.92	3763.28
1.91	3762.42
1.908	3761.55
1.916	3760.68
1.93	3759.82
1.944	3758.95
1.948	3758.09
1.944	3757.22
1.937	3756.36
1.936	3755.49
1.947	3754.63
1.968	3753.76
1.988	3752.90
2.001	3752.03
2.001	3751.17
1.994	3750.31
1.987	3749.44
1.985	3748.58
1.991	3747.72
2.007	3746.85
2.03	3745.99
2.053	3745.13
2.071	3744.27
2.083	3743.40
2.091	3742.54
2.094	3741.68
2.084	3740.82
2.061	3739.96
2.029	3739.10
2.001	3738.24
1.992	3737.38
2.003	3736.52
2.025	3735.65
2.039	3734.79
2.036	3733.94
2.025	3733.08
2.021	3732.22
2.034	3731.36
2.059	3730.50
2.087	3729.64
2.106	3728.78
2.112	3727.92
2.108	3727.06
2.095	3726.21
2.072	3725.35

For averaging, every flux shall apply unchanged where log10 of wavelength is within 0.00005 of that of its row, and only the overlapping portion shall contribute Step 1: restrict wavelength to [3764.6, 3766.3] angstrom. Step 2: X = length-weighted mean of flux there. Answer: 1.93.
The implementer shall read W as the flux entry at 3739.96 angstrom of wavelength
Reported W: 2.061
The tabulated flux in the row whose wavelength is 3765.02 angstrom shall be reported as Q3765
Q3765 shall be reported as 1.929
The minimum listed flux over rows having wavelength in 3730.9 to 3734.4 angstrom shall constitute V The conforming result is 2.021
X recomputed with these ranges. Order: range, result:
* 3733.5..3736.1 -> 2.03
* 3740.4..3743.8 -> 2.09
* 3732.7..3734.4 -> 2.04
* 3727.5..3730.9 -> 2.09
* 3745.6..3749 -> 2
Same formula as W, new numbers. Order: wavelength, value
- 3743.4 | 2.083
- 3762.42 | 1.91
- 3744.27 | 2.071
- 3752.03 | 2.001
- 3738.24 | 2.001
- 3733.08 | 2.025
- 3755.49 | 1.936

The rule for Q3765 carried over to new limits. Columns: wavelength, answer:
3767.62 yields 1.881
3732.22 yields 2.021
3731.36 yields 2.034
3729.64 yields 2.087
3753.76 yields 1.968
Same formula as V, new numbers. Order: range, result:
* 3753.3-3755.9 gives 1.936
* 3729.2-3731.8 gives 2.034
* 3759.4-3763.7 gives 1.908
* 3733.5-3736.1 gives 2.025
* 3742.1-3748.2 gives 1.991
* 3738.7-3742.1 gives 2.029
